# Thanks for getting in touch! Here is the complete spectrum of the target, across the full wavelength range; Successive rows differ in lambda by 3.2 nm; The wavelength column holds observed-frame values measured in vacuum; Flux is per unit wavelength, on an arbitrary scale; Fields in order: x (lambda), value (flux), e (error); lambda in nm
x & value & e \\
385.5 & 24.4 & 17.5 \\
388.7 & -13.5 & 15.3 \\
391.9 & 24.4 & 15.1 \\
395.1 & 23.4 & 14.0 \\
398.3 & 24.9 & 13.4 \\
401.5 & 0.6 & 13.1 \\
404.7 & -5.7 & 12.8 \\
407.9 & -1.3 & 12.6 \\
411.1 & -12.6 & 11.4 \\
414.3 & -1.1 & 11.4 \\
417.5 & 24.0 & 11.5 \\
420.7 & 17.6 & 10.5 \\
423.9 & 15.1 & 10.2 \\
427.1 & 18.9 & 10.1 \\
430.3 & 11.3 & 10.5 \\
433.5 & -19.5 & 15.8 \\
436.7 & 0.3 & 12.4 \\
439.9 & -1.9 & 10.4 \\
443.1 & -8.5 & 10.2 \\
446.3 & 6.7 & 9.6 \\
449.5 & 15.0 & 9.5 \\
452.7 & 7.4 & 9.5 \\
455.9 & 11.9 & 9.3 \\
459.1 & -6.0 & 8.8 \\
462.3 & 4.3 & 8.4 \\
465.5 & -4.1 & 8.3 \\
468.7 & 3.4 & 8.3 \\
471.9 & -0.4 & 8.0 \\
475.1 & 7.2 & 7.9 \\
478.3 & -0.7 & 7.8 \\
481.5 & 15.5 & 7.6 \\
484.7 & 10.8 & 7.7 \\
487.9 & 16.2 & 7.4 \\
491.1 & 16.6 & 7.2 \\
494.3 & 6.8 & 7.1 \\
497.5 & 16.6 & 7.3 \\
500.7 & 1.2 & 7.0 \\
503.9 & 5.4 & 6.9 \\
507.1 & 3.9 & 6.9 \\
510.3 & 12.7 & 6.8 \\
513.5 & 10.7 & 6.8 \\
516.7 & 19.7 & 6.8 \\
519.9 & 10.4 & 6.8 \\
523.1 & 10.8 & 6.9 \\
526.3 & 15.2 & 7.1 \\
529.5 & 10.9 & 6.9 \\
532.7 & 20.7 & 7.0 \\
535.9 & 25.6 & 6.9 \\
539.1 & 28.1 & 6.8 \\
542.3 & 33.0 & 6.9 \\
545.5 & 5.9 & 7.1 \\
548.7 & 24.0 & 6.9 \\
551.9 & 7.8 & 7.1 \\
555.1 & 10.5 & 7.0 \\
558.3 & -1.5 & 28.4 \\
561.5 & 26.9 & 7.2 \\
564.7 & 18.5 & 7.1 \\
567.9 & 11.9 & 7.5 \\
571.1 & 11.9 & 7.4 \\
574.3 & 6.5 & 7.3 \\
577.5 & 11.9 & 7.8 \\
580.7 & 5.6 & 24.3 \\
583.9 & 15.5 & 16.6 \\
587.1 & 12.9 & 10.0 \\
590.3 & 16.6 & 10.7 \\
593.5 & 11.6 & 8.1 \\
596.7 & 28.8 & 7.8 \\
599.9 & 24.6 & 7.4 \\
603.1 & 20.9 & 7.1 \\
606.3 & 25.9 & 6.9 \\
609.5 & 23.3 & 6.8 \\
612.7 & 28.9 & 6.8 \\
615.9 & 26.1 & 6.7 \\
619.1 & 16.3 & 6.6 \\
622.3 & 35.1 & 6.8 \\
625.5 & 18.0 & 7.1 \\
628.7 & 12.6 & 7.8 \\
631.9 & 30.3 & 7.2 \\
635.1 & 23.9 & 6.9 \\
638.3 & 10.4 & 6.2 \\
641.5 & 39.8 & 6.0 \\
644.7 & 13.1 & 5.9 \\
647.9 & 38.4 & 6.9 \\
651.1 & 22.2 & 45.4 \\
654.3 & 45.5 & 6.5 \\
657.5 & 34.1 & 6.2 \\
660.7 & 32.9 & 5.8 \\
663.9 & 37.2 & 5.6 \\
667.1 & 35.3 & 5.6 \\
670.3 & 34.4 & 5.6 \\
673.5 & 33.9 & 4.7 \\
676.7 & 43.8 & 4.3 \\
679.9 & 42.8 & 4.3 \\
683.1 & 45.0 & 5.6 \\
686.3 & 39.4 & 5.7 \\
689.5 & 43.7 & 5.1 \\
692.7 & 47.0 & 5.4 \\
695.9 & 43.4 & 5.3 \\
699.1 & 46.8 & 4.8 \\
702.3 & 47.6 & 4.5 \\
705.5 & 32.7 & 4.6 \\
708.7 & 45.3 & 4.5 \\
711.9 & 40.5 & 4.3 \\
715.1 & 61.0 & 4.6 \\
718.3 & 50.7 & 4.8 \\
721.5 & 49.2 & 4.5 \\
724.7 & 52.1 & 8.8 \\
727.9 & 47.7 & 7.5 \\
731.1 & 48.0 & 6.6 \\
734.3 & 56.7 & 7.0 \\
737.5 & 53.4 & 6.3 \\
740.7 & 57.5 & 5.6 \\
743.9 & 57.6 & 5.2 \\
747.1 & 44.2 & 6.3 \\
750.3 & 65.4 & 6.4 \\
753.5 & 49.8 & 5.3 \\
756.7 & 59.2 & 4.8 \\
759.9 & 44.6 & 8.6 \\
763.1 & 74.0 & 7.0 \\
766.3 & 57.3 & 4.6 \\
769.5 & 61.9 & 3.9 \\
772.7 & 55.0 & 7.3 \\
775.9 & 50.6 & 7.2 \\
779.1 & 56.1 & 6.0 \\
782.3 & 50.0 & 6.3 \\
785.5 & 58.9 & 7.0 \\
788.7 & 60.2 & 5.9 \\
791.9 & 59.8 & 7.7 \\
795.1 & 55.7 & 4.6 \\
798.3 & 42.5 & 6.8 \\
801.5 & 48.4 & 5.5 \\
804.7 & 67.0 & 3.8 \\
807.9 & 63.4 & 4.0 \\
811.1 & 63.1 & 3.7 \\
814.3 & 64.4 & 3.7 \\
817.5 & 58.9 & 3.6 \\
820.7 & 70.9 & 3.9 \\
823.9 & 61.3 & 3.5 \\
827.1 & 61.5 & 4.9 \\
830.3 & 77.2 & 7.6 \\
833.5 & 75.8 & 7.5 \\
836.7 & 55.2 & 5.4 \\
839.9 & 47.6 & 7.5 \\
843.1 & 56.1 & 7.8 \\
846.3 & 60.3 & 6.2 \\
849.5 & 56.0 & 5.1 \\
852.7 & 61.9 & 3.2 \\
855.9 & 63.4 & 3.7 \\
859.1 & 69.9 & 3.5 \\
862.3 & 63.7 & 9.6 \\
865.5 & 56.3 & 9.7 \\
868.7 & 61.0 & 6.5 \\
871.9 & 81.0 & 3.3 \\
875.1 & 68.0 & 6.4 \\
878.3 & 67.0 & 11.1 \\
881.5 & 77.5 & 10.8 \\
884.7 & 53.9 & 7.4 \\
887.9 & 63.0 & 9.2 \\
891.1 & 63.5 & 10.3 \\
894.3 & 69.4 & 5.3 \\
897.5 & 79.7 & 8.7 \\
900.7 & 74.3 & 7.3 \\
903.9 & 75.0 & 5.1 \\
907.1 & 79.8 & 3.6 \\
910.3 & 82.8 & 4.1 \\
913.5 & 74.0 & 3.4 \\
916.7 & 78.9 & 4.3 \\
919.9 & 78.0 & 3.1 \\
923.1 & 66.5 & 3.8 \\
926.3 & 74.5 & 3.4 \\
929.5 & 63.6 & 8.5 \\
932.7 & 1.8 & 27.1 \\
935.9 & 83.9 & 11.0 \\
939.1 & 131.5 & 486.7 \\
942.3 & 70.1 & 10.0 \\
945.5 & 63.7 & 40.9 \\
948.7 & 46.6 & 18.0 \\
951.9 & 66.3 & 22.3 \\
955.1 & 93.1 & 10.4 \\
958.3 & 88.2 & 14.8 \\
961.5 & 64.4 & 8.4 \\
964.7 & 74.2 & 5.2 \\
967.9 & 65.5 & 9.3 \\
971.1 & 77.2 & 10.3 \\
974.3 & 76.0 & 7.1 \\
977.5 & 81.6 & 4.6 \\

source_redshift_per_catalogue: 0.641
